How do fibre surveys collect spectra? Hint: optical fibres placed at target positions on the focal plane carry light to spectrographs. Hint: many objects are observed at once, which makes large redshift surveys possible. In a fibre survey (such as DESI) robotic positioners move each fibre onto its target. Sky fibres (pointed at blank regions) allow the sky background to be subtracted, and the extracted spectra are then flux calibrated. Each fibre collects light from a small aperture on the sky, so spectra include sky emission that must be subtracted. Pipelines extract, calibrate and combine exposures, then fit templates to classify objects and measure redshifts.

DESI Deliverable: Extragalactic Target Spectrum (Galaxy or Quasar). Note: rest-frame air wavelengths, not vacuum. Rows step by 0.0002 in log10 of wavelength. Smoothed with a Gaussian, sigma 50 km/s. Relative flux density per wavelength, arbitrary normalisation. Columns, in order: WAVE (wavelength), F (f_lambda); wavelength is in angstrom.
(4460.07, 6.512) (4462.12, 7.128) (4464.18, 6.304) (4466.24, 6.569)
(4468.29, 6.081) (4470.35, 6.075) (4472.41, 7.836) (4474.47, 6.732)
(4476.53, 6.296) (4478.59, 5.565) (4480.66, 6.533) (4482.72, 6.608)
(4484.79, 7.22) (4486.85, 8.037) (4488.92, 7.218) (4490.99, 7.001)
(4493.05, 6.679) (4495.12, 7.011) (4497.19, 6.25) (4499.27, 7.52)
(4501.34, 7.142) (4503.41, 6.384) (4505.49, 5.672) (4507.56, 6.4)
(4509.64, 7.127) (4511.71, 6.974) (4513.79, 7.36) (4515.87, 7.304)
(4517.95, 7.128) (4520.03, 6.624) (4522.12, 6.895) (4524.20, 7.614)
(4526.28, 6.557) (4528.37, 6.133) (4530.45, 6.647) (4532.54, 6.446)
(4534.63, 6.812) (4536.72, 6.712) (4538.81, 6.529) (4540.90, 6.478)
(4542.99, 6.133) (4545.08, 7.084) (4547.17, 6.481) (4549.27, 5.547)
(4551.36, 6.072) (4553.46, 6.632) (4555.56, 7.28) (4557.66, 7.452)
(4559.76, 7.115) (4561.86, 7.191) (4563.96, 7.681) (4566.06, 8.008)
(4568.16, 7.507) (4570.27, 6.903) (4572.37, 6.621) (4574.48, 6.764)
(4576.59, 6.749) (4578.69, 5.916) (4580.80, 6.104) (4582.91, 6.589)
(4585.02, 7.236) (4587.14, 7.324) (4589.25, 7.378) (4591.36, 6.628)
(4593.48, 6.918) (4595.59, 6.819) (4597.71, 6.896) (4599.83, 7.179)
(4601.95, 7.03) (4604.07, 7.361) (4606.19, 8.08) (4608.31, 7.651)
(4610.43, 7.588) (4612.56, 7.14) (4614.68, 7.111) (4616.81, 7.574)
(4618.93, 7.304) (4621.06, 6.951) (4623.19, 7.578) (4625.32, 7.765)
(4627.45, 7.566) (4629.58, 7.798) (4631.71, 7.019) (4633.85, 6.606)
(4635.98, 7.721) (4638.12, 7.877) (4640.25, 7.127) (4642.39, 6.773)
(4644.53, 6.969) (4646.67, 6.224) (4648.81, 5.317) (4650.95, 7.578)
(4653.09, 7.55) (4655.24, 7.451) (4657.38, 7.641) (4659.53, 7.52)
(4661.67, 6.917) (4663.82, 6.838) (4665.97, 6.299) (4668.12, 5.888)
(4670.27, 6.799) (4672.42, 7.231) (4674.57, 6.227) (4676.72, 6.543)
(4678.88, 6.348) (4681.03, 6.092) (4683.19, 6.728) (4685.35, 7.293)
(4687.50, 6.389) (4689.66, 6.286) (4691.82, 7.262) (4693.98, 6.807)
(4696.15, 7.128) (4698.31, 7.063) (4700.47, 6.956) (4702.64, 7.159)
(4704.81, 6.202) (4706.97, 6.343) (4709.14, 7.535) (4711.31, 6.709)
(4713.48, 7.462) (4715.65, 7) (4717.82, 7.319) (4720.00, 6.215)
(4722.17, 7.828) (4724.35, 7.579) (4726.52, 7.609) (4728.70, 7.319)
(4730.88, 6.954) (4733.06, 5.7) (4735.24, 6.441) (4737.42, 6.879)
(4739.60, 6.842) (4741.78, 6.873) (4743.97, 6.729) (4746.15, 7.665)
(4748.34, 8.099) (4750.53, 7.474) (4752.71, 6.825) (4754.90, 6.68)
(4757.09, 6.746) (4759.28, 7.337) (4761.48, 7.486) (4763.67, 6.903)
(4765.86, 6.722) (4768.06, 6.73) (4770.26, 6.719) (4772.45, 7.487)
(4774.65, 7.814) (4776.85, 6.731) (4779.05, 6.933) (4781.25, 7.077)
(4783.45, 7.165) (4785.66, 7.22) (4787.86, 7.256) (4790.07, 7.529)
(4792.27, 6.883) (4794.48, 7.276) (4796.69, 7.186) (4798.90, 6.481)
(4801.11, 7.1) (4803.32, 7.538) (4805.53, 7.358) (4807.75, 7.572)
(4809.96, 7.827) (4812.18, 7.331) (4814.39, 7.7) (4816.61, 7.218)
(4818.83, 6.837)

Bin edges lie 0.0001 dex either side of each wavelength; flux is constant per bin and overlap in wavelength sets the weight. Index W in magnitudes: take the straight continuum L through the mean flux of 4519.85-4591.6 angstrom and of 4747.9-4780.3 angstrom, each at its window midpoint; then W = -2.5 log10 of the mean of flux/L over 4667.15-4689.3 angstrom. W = 0.07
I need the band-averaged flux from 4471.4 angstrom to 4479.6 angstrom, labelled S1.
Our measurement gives 6.61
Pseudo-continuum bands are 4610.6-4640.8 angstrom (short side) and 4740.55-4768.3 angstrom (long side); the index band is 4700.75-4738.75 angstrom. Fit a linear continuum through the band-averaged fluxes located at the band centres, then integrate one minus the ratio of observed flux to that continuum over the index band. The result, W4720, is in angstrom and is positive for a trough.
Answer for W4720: 1.2 angstrom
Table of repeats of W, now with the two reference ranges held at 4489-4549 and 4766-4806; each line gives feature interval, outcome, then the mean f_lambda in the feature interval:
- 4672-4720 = 0.03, 6.8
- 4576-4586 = 0.05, 6.51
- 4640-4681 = 0.03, 6.78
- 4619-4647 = -0.05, 7.26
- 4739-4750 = -0.03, 7.27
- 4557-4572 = -0.09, 7.37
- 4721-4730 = -0.08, 7.56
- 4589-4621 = -0.06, 7.23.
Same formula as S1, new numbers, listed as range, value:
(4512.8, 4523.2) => 7.06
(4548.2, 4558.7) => 6.59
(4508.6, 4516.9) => 7.19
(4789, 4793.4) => 7.21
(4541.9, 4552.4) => 6.27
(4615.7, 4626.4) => 7.43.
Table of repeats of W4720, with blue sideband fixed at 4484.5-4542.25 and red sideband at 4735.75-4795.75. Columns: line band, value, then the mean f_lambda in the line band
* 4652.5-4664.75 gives -0.6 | 7.31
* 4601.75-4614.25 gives -1.0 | 7.49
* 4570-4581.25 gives 0.7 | 6.51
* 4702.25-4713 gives 0.4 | 6.8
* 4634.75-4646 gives -0.4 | 7.25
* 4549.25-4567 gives -0.5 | 7.08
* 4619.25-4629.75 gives -0.8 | 7.49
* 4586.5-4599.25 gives -0.1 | 6.99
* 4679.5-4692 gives 0.7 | 6.62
